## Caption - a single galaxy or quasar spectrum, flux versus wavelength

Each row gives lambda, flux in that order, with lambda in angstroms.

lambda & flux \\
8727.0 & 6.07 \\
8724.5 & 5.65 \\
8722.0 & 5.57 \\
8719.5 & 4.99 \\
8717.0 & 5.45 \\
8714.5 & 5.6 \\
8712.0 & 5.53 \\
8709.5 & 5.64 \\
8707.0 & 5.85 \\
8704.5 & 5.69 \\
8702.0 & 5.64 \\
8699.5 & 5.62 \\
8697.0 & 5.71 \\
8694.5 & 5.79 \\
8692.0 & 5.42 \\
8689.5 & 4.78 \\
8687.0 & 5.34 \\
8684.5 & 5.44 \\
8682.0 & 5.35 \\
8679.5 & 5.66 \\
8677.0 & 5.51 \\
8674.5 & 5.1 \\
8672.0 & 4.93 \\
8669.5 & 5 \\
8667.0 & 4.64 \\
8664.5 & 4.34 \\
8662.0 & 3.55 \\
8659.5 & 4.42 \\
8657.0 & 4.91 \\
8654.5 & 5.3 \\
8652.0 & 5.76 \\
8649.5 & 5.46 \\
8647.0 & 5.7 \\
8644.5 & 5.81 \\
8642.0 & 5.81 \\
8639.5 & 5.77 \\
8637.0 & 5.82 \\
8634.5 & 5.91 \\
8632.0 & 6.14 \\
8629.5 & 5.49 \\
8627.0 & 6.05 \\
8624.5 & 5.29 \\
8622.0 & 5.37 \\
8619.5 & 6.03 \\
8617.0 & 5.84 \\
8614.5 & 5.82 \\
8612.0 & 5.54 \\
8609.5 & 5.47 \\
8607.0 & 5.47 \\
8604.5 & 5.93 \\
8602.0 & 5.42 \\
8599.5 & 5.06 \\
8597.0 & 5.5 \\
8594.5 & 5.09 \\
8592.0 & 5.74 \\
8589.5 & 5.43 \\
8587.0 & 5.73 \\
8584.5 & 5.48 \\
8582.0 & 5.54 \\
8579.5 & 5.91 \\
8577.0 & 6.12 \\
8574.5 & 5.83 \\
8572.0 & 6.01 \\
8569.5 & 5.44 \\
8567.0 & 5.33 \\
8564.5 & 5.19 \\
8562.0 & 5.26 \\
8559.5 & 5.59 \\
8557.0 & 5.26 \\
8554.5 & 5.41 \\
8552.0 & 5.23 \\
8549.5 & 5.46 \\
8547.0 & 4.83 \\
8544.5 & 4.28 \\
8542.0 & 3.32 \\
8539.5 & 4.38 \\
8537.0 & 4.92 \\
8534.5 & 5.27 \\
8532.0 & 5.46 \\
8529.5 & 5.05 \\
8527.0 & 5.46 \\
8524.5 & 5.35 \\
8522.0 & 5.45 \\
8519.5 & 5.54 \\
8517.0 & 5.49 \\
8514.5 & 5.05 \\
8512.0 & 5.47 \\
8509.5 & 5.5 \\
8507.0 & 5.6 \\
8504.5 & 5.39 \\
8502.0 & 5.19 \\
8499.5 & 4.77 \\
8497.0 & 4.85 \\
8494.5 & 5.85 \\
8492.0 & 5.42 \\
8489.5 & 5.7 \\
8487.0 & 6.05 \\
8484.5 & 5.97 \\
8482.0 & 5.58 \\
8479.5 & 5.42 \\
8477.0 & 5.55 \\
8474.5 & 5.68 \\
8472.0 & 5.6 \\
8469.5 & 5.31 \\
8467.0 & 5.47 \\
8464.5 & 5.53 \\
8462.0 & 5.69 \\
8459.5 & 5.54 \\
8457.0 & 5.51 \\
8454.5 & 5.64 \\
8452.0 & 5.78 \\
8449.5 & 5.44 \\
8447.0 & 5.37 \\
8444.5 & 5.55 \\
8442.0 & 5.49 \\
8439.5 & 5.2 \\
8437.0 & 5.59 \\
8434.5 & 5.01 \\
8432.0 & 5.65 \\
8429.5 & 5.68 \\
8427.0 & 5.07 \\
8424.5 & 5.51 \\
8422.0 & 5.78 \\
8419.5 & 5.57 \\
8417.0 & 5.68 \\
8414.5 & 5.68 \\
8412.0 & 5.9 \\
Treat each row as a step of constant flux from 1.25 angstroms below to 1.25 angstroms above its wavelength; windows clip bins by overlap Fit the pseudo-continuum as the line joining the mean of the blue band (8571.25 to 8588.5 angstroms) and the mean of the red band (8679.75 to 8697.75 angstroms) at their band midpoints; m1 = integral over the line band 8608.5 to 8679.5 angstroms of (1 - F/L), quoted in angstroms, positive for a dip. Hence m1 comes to 2.30 angstroms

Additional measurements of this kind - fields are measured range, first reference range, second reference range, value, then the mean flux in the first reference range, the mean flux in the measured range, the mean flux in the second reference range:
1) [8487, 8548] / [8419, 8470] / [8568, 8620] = 4.3 angstroms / 5.5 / 5.17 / 5.63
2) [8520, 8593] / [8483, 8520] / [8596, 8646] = 3.4 angstroms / 5.46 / 5.3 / 5.68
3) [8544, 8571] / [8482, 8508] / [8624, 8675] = 0.8 angstroms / 5.48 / 5.24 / 5.3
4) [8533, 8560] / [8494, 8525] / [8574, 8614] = 2.7 angstroms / 5.33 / 4.89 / 5.58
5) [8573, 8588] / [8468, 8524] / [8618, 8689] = -1.0 angstroms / 5.47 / 5.77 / 5.35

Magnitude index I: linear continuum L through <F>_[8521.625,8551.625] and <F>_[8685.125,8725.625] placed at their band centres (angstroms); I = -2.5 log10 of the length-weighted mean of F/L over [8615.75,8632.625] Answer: -0.098 mag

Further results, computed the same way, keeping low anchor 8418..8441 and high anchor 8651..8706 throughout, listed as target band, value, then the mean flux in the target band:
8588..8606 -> -0.038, 5.46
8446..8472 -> -0.022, 5.53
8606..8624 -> -0.077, 5.64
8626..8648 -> -0.120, 5.83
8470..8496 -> -0.053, 5.66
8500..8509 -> 0.004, 5.35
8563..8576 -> -0.053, 5.56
